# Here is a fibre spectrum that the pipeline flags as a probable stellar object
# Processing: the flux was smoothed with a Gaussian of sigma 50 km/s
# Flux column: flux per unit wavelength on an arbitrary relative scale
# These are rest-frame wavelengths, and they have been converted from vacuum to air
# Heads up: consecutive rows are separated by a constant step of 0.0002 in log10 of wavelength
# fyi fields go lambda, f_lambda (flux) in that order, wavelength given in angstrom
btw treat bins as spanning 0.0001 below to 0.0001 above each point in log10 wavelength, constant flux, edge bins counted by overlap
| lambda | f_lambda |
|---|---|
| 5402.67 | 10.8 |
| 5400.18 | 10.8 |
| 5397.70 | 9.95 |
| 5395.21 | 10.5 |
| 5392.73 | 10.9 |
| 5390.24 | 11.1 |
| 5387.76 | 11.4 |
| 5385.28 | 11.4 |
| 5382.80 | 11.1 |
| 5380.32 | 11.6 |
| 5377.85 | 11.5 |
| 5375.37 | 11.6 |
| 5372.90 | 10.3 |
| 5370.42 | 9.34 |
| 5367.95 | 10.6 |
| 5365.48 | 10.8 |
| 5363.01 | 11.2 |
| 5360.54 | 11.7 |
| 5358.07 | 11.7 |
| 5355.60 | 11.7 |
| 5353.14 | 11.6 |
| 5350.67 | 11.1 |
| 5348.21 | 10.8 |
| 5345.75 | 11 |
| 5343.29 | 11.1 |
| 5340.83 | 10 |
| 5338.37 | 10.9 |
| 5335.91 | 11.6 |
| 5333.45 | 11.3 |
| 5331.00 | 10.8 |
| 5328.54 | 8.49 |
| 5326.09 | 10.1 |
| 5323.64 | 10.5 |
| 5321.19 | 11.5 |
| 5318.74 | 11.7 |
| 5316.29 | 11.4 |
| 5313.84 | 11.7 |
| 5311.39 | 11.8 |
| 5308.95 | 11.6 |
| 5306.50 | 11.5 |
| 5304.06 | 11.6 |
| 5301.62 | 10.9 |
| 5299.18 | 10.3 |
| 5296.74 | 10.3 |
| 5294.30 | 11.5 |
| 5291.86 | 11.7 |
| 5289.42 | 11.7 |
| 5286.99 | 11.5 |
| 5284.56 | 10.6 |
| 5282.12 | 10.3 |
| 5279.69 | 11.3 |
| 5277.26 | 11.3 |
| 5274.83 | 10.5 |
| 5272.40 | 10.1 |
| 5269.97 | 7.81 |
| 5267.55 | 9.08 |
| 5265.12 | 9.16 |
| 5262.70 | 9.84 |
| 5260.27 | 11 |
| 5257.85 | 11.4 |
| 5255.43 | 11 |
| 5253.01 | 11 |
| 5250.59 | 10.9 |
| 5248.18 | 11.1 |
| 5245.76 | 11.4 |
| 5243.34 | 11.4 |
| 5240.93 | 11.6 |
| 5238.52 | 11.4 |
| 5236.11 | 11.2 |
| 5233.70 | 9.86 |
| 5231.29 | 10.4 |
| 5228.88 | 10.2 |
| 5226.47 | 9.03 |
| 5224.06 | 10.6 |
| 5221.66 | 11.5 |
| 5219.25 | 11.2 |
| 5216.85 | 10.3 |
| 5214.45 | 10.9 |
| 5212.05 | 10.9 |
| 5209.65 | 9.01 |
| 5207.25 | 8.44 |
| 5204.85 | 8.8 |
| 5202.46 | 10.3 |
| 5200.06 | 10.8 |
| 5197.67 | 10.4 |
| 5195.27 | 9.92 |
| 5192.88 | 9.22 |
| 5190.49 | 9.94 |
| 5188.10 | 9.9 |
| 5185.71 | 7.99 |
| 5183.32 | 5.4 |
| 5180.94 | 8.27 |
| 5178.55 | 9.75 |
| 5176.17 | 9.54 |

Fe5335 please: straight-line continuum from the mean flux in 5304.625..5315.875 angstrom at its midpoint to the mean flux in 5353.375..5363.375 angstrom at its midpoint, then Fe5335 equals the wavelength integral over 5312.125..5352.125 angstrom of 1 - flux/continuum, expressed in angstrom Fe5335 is 2.51 angstrom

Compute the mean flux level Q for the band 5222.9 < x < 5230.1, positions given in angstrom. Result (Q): 9.93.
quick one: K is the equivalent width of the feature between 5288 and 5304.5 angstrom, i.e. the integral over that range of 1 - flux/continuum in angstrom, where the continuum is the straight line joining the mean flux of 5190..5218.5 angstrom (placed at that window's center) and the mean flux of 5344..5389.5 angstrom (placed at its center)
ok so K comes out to -0.8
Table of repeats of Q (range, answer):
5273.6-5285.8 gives 10.8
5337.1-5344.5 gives 10.7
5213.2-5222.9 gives 11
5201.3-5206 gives 9.56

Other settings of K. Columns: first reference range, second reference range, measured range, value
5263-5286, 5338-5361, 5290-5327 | -2.4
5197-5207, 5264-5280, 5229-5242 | -1.3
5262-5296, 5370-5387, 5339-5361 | -0.5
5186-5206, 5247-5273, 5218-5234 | -0.7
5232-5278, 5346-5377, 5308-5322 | -1.0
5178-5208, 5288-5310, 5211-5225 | -1.8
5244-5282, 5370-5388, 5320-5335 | 0.5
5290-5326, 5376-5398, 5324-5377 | 1.6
